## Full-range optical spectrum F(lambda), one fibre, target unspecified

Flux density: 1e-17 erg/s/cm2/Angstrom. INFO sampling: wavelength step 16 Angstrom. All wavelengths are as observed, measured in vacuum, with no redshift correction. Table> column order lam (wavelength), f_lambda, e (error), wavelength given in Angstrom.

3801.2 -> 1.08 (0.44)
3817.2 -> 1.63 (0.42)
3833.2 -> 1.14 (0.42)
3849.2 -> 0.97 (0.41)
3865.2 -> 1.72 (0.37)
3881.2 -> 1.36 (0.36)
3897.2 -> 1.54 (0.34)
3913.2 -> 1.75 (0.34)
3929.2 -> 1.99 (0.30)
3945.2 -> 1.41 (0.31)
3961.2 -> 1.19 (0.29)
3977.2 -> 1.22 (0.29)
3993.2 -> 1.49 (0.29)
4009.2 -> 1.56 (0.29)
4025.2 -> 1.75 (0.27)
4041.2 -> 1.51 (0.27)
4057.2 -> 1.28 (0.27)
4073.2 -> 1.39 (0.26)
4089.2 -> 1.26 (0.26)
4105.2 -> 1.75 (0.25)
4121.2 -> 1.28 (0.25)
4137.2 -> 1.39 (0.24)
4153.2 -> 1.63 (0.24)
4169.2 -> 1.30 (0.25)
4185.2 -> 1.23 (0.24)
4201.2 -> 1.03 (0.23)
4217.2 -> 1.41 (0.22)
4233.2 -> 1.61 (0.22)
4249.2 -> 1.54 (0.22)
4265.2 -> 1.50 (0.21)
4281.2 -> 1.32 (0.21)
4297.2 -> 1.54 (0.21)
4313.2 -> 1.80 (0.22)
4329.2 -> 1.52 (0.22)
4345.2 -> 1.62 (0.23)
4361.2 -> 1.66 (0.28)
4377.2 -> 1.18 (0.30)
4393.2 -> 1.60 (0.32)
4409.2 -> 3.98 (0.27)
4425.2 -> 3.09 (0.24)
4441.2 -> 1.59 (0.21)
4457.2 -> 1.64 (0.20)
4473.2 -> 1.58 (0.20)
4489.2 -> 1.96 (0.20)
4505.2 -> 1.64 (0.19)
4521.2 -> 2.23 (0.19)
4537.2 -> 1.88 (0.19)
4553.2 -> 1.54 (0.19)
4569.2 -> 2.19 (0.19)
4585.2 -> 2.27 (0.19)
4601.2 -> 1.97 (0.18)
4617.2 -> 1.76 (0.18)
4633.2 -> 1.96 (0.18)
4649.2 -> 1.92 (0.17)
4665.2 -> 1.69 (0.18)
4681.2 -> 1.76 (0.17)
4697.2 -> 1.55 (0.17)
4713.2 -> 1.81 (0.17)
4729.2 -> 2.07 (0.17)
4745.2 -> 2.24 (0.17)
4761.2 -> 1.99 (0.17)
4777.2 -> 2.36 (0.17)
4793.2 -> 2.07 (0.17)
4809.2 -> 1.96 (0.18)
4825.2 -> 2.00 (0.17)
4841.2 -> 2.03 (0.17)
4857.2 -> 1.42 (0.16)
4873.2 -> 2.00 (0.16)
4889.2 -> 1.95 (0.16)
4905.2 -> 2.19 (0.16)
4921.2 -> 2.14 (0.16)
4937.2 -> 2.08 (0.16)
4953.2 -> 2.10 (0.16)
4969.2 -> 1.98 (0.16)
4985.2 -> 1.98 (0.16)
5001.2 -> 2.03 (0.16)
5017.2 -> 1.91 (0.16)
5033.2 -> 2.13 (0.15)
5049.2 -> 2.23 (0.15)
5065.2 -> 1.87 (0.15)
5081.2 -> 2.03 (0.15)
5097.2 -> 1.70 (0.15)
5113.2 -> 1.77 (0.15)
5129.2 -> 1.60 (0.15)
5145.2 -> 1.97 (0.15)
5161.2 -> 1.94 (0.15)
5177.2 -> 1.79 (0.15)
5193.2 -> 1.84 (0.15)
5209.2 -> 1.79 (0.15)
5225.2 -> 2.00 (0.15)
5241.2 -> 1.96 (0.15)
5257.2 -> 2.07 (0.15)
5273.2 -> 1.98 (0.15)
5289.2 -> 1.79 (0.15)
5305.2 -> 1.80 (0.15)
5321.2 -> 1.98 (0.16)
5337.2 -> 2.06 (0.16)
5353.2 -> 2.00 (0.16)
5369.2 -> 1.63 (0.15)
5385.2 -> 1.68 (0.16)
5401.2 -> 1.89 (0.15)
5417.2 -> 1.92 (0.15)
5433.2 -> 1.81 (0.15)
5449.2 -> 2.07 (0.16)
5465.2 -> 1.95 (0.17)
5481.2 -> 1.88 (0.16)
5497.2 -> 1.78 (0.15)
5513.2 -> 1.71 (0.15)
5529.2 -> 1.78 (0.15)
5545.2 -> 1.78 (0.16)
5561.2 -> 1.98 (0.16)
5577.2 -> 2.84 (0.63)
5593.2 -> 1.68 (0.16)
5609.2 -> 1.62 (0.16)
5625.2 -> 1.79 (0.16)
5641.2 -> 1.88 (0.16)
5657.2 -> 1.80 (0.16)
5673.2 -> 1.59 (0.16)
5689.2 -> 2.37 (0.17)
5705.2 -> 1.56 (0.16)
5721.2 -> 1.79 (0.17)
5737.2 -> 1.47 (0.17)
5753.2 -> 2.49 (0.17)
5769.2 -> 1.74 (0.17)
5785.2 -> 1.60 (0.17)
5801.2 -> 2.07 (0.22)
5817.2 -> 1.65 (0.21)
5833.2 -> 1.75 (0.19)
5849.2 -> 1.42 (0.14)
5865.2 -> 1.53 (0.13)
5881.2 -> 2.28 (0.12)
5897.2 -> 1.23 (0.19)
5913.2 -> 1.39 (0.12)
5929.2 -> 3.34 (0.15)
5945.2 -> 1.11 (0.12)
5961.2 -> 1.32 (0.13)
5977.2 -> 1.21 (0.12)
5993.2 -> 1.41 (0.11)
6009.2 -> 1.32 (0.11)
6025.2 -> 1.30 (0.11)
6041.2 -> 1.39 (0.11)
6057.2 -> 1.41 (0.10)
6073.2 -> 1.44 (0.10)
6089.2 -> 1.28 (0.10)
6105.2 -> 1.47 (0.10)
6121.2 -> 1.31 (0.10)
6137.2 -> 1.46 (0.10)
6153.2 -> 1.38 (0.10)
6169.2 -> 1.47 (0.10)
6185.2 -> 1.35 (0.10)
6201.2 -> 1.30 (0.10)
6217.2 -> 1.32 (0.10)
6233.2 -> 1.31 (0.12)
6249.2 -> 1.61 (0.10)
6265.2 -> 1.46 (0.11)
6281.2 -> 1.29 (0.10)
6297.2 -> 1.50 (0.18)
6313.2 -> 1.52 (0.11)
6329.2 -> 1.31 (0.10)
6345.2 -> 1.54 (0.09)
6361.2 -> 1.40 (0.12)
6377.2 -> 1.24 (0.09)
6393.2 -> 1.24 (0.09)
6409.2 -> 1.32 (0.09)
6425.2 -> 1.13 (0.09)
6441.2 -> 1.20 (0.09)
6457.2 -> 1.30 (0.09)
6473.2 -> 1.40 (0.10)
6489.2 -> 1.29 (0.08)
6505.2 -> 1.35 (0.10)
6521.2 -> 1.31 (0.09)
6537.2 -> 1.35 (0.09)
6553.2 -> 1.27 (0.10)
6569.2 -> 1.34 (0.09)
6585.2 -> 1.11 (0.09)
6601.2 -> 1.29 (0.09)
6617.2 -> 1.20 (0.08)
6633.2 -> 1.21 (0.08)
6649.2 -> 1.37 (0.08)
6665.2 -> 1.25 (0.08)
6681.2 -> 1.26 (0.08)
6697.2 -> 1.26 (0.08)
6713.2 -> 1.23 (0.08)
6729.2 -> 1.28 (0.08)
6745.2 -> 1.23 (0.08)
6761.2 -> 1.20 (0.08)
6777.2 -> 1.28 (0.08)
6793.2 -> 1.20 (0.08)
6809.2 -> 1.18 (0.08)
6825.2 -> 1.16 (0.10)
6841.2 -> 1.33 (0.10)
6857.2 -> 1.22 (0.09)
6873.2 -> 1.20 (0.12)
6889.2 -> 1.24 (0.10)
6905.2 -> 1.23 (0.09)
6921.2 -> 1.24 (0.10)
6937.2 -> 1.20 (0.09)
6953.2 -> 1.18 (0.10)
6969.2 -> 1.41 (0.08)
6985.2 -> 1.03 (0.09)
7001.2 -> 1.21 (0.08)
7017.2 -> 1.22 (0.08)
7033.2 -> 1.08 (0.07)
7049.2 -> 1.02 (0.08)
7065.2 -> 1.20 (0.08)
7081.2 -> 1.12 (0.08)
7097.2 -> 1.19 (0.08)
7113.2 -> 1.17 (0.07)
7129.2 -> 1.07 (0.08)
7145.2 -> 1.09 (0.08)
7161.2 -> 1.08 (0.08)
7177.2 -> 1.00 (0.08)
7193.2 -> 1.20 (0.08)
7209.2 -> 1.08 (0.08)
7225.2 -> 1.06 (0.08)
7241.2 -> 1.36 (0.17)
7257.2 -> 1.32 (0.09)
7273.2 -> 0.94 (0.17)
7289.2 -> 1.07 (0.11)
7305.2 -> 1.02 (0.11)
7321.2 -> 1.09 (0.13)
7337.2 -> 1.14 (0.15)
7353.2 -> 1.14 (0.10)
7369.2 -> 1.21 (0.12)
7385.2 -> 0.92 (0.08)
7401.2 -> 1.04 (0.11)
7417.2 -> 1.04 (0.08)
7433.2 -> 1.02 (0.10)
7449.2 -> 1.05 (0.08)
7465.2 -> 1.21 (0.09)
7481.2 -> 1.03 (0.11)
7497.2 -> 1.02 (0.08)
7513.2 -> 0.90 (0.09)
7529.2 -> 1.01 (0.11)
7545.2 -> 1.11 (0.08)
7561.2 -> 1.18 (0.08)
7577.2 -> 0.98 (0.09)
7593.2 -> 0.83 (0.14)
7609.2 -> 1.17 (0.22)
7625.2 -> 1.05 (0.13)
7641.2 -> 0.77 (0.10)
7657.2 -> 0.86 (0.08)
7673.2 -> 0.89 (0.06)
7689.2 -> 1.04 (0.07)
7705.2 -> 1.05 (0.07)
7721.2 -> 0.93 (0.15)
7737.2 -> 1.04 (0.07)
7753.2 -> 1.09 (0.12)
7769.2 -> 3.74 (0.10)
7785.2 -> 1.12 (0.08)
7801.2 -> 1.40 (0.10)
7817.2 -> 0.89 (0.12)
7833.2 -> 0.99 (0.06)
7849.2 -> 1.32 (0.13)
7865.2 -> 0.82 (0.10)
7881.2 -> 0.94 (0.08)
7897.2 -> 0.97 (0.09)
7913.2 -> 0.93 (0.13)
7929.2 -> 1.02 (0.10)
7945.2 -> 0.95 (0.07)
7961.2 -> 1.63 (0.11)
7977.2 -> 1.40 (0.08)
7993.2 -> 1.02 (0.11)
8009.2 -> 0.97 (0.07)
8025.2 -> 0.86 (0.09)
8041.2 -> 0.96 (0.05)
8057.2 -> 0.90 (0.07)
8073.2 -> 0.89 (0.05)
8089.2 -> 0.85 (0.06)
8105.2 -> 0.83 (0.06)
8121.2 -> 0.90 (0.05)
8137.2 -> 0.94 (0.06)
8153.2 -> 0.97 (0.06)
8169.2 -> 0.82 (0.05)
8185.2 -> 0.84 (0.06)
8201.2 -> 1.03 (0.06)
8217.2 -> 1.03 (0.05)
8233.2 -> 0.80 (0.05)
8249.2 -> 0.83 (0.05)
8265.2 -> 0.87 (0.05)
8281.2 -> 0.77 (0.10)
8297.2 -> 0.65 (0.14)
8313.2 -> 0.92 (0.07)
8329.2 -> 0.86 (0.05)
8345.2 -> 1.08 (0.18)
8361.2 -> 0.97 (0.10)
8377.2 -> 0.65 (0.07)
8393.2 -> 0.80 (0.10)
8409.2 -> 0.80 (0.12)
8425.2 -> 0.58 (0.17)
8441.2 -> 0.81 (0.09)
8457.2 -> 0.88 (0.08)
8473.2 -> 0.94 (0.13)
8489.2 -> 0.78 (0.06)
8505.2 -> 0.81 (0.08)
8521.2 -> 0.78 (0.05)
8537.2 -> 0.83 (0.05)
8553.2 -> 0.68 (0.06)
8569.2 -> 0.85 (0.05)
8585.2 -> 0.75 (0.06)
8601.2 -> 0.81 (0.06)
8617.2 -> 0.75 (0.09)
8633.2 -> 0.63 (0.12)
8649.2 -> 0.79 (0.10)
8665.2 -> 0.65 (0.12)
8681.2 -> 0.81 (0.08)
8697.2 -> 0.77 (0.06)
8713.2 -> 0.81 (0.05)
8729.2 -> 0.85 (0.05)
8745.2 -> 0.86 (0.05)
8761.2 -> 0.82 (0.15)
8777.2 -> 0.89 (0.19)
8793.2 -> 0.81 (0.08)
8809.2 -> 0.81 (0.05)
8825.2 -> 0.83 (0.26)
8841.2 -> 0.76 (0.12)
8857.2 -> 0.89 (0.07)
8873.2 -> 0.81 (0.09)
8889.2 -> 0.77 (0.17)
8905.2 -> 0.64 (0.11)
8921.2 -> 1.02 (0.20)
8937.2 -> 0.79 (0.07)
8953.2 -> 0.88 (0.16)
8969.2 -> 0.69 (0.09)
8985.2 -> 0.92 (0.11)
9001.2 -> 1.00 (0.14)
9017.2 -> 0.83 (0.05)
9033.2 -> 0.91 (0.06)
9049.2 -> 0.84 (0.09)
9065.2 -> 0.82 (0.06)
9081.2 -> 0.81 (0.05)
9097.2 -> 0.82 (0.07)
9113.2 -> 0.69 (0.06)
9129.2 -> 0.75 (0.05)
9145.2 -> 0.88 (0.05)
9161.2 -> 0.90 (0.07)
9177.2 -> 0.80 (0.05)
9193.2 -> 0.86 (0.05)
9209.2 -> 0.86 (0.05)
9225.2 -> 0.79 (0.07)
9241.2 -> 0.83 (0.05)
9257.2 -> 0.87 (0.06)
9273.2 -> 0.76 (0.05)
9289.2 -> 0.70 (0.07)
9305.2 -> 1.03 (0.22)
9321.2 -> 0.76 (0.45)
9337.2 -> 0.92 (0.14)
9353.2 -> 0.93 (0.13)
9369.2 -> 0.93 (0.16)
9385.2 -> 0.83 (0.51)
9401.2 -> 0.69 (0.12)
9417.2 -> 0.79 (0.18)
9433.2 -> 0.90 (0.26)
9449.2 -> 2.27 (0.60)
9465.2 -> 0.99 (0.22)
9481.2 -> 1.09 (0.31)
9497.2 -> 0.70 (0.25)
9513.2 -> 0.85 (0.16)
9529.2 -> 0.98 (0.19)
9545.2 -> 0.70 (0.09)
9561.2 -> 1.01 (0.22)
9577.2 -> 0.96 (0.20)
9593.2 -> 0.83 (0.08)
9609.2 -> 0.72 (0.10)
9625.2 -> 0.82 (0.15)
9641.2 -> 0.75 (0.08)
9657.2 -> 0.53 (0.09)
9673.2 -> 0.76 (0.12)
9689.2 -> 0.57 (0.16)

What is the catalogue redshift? 0.184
